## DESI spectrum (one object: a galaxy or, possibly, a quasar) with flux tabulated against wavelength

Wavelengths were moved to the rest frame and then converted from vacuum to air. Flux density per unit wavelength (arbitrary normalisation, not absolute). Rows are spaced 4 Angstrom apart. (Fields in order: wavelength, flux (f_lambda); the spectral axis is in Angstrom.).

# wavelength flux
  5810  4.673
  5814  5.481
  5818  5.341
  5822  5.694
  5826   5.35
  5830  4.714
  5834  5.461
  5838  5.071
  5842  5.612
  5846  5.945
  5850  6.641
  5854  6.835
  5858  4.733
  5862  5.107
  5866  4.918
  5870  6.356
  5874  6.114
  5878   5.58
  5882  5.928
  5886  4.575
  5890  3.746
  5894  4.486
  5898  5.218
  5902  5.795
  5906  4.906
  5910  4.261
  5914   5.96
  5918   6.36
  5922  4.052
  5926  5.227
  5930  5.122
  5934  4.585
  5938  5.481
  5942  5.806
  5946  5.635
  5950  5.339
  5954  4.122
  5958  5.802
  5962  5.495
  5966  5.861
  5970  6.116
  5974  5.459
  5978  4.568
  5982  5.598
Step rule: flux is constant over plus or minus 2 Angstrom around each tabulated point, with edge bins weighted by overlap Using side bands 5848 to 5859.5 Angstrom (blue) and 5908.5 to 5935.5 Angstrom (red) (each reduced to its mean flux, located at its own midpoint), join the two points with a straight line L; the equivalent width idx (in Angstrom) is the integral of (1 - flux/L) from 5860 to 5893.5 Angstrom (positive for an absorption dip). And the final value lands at 3.1 Angstrom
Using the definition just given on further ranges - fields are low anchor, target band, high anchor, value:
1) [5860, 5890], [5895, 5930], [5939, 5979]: 1.42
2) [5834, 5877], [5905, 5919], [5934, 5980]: 0.50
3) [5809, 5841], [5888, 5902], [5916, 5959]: 1.50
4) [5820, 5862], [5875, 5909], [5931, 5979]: 2.78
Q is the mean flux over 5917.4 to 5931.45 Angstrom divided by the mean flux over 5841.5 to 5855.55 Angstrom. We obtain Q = 0.8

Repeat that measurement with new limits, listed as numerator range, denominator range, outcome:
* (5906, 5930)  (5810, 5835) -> 0.97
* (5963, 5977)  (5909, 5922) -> 1.06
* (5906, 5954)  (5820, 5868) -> 0.94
